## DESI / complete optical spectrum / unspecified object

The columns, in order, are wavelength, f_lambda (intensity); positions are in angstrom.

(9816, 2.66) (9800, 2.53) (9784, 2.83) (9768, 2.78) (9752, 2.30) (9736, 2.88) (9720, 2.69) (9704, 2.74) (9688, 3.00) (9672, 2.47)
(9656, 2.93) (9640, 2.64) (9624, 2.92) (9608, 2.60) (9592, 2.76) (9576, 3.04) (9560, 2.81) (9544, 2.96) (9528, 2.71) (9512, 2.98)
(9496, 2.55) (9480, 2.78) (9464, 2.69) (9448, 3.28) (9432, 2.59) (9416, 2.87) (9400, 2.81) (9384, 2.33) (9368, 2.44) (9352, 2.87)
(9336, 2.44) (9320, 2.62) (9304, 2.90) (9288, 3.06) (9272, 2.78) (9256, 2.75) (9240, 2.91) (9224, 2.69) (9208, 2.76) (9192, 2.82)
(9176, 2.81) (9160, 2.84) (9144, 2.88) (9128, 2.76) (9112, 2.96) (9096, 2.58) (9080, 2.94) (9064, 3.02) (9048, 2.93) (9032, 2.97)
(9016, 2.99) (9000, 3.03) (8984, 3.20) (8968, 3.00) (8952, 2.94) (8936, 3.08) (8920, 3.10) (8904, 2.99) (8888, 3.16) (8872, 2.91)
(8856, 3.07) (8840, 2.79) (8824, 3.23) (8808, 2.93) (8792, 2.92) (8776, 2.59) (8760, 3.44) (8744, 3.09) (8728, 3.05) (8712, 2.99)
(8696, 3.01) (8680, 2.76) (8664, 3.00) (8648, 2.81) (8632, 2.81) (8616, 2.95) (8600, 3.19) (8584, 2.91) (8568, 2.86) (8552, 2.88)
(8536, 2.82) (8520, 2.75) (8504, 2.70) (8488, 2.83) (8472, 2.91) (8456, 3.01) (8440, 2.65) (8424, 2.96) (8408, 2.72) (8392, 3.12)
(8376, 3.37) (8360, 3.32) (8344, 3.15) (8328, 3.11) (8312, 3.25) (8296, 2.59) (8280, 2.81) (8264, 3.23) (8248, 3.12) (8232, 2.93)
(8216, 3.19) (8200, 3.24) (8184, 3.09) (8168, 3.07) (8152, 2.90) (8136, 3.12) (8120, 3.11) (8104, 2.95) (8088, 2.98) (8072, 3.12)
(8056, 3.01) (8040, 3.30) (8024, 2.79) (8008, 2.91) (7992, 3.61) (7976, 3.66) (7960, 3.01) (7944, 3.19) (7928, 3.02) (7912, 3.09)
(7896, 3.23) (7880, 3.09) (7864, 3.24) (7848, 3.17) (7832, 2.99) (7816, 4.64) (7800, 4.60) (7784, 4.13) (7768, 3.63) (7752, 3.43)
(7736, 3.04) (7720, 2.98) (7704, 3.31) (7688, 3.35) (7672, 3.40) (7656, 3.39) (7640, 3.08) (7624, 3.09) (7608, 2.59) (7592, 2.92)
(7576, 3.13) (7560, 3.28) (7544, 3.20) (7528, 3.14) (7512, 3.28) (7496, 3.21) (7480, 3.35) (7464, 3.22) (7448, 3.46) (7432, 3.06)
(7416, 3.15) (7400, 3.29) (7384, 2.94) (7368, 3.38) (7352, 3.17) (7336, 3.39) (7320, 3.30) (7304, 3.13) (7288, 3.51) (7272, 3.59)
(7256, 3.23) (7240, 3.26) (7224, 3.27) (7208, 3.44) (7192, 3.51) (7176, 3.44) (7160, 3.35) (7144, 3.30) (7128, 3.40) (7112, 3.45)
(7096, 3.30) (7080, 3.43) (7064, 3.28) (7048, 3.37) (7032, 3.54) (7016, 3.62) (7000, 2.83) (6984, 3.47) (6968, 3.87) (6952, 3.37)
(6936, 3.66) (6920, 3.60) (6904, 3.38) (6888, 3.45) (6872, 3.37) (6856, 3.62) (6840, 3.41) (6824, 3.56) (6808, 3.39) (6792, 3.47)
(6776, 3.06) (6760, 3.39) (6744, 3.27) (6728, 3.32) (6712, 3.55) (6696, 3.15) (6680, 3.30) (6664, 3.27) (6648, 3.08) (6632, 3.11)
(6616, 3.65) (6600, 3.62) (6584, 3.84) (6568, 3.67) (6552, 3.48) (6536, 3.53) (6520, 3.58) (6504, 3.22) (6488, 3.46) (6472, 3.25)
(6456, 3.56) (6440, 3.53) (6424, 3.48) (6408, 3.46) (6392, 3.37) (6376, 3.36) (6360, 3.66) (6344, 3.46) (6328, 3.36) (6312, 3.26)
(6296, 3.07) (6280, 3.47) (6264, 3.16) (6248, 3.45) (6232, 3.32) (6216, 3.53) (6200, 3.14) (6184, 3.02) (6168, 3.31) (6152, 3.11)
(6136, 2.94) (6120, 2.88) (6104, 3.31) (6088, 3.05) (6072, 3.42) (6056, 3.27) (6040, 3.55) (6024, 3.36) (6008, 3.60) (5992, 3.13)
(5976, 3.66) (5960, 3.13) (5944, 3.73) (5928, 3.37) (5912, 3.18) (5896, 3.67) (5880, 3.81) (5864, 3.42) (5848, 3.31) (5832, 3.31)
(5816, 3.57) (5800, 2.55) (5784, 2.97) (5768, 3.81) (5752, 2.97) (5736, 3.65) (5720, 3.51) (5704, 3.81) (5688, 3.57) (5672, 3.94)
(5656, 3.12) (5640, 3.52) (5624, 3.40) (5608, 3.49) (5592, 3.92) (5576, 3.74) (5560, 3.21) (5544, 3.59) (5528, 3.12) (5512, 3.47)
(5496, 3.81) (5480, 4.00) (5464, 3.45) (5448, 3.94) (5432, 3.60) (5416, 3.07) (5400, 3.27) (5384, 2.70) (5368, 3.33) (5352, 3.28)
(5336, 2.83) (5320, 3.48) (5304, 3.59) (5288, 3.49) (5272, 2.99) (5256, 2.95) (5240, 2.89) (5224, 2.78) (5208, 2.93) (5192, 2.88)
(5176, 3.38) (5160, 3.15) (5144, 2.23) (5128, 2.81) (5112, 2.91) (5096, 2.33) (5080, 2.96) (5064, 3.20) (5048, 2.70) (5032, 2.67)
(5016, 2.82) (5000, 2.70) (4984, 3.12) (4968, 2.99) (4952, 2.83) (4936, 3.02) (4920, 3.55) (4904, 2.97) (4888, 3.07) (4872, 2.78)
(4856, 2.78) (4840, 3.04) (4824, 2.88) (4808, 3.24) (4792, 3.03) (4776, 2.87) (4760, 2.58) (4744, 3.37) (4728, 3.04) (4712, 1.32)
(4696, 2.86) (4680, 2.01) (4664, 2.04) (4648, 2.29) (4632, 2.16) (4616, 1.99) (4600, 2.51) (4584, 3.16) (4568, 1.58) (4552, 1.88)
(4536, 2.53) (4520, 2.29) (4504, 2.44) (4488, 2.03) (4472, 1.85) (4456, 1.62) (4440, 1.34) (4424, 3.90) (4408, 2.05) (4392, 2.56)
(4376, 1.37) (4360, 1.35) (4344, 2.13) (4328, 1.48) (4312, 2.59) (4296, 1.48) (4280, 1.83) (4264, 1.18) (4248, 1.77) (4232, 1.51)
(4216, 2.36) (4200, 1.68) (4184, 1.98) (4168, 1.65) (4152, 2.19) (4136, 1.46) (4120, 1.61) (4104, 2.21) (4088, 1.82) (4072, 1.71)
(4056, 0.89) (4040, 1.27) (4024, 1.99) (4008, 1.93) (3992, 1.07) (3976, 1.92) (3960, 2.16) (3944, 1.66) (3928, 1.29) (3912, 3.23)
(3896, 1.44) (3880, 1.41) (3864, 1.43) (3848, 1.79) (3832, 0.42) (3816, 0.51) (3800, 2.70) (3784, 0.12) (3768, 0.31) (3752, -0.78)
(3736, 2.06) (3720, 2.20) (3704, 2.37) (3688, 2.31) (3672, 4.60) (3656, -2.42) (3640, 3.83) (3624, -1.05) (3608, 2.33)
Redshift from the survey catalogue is 0.187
